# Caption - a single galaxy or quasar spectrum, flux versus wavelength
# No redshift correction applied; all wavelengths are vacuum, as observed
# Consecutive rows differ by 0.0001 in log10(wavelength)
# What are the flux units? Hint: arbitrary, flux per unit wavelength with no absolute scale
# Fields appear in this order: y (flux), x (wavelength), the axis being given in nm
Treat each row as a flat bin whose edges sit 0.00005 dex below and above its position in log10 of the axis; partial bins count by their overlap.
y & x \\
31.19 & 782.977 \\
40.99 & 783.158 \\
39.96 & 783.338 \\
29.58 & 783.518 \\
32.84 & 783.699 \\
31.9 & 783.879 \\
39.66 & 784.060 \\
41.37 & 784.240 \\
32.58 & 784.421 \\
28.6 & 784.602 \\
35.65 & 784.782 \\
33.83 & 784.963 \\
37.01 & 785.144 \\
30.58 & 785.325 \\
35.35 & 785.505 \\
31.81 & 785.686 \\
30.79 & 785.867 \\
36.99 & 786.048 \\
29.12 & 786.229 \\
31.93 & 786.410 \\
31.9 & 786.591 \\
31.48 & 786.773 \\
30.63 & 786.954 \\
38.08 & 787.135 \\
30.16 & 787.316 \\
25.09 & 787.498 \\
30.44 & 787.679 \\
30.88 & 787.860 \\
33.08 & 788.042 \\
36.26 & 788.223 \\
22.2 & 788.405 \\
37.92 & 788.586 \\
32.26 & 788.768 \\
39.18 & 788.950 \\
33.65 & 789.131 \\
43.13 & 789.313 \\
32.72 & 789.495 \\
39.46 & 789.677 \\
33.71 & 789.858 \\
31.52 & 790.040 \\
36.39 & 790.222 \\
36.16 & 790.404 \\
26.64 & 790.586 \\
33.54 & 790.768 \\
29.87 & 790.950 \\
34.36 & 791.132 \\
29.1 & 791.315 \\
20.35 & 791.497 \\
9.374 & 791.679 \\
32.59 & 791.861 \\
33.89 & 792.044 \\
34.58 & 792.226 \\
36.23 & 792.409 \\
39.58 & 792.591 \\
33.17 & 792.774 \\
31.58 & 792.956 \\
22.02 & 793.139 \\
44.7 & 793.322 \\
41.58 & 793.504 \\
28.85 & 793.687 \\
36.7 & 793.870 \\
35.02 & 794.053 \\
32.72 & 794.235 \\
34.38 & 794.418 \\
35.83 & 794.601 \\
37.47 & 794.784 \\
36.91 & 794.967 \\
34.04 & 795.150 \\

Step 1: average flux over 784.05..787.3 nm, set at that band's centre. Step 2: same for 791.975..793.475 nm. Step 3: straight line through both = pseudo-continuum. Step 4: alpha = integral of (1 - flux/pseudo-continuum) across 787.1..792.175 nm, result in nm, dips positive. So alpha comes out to 0.357 nm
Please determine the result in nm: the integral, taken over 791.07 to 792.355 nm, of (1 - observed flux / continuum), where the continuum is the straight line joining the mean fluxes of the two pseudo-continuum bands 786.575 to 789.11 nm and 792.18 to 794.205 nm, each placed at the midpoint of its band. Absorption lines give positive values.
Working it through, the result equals 0.24 nm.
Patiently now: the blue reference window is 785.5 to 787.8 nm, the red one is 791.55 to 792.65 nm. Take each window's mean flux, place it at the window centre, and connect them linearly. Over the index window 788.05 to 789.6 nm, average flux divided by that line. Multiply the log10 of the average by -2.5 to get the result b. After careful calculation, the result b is -0.11 mag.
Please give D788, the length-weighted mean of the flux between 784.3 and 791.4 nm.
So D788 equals 33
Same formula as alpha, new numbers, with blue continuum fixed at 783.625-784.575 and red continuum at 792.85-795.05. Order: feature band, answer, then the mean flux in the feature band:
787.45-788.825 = 0.15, 31.2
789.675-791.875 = 0.33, 29.8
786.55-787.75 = 0.14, 31.1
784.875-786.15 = 0.05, 33.7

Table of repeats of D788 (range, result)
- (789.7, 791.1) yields 33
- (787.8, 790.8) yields 34.1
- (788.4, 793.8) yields 32.9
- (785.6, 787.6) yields 31.6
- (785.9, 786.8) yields 32.2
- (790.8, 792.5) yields 29.1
